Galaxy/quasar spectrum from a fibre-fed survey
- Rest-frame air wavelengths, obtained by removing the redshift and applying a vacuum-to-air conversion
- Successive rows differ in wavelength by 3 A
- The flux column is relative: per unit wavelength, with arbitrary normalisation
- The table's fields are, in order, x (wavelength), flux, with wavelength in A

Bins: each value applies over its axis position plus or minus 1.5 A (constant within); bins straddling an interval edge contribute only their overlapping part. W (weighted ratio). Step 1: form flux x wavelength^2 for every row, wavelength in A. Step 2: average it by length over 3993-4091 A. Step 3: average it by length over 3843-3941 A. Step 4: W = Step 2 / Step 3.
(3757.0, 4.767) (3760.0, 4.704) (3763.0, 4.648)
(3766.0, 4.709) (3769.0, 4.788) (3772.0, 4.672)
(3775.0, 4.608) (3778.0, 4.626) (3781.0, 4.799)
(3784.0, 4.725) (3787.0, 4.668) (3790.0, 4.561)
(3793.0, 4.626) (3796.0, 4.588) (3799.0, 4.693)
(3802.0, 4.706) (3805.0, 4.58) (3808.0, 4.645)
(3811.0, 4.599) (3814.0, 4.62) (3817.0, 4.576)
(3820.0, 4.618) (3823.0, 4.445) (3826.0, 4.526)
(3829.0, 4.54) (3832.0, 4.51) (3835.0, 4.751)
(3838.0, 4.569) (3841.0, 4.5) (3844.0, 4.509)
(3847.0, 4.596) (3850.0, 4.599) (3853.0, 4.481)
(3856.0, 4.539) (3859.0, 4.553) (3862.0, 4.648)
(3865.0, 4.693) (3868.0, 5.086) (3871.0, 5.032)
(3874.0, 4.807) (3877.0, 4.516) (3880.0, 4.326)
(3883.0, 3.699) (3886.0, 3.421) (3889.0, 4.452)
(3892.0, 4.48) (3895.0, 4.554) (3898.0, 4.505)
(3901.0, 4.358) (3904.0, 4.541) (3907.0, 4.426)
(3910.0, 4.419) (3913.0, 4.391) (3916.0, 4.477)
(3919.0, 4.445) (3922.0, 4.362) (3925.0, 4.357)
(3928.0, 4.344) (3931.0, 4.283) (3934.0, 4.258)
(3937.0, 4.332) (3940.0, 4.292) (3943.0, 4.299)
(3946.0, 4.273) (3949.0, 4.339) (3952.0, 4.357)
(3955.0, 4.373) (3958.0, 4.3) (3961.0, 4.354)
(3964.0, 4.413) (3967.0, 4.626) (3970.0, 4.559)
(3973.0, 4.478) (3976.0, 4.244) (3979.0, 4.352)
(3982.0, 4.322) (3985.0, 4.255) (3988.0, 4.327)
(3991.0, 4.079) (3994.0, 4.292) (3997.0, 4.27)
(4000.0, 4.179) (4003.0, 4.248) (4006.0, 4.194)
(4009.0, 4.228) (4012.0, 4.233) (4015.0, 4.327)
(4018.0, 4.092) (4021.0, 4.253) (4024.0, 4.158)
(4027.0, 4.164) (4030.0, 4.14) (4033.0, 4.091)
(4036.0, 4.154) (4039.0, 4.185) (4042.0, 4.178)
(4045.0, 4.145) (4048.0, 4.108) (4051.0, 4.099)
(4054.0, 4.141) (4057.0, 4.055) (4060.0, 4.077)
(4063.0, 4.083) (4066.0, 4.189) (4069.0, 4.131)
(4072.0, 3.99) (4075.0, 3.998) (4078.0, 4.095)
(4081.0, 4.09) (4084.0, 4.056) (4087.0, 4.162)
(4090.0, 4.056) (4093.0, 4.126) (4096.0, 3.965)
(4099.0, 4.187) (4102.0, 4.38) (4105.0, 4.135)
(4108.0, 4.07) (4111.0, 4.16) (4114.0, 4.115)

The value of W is 1.01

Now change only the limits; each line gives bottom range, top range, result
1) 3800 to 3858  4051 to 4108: 1.02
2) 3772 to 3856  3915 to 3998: 1.02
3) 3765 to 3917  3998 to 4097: 1.01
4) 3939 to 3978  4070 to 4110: 1.00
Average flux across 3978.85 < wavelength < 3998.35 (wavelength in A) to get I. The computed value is 4.27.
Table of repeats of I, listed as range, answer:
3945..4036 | 4.28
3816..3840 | 4.57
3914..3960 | 4.34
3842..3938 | 4.45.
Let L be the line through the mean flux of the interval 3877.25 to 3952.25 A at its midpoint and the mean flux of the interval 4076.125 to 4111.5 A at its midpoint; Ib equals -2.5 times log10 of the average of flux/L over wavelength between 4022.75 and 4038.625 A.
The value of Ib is 0.01 mag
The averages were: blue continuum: 4.32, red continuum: 4.12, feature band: 4.14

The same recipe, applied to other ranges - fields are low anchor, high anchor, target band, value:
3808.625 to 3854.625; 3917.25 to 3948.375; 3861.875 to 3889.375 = 0.001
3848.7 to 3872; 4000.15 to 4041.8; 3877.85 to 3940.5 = 0.054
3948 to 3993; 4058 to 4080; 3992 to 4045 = 0.007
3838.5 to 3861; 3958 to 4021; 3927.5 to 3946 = 0.024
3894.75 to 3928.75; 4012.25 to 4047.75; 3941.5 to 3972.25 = -0.015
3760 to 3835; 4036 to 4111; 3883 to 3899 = 0.059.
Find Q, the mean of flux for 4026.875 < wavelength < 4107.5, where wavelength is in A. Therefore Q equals 4.12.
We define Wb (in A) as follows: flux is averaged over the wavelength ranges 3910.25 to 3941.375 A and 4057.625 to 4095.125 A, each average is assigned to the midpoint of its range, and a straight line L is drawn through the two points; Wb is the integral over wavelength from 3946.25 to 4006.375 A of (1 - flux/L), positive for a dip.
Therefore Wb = -0.9 A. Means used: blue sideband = 4.36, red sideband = 4.08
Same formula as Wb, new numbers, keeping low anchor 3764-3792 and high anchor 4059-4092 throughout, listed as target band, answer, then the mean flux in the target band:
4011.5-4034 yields 0.0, 4.18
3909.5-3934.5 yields 0.1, 4.37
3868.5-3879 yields -0.7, 4.79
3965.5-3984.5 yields -0.6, 4.42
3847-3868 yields -0.5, 4.62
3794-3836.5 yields 0.1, 4.6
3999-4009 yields 0.0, 4.21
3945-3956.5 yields 0.0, 4.34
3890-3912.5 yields -0.2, 4.47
